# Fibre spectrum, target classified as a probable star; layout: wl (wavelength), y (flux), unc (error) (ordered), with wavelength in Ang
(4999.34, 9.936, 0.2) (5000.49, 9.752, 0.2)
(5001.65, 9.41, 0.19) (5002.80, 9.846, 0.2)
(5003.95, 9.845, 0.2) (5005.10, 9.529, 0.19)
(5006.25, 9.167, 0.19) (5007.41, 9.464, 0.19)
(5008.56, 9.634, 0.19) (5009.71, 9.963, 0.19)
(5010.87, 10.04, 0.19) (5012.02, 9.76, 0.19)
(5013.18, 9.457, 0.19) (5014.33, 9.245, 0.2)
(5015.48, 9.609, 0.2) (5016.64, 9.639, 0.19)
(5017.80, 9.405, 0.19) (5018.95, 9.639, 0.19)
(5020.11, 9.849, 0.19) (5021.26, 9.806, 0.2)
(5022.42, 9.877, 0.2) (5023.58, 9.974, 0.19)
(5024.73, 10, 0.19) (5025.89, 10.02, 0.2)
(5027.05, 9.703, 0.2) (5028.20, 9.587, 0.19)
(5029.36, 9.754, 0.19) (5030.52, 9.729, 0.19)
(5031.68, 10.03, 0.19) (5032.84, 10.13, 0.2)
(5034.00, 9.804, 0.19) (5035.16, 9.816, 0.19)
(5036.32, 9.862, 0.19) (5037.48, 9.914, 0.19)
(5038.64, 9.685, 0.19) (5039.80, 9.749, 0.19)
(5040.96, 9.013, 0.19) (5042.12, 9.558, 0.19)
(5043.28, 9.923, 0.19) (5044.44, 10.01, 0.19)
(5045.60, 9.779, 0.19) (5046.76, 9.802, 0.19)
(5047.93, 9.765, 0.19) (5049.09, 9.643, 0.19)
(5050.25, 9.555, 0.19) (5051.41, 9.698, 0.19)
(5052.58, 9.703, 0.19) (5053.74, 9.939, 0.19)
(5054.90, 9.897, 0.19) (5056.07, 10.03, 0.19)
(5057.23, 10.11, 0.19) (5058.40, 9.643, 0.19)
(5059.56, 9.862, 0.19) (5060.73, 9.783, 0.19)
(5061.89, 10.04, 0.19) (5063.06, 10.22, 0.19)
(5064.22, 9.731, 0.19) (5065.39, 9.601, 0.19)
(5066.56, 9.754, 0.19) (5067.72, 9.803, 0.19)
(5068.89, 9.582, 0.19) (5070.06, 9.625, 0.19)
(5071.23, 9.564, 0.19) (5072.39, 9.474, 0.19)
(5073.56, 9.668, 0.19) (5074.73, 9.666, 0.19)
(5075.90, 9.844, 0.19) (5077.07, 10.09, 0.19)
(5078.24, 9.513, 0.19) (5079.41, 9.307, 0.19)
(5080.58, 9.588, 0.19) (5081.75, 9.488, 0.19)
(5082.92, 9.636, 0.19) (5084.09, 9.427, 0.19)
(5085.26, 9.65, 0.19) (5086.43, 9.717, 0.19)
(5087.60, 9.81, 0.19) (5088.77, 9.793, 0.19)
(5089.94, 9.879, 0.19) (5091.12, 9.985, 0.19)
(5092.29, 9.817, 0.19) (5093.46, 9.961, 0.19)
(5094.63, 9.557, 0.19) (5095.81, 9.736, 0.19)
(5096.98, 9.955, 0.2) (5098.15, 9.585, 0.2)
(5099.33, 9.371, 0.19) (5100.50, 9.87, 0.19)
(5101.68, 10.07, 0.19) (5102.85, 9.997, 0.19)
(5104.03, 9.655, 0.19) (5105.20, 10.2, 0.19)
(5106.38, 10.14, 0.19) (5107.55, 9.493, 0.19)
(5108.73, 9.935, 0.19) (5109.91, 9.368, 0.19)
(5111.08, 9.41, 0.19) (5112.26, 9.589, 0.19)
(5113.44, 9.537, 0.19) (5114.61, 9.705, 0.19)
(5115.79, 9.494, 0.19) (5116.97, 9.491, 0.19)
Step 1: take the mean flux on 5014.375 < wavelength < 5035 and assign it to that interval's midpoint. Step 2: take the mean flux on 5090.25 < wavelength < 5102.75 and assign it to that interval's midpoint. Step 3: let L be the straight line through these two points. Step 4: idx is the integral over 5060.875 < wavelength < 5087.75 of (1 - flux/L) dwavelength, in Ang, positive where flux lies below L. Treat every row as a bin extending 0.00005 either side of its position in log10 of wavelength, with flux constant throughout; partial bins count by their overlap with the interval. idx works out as 0.3 Ang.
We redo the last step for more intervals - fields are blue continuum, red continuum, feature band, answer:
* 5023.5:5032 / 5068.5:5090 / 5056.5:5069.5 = -0.17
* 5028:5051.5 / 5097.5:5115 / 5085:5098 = -0.09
